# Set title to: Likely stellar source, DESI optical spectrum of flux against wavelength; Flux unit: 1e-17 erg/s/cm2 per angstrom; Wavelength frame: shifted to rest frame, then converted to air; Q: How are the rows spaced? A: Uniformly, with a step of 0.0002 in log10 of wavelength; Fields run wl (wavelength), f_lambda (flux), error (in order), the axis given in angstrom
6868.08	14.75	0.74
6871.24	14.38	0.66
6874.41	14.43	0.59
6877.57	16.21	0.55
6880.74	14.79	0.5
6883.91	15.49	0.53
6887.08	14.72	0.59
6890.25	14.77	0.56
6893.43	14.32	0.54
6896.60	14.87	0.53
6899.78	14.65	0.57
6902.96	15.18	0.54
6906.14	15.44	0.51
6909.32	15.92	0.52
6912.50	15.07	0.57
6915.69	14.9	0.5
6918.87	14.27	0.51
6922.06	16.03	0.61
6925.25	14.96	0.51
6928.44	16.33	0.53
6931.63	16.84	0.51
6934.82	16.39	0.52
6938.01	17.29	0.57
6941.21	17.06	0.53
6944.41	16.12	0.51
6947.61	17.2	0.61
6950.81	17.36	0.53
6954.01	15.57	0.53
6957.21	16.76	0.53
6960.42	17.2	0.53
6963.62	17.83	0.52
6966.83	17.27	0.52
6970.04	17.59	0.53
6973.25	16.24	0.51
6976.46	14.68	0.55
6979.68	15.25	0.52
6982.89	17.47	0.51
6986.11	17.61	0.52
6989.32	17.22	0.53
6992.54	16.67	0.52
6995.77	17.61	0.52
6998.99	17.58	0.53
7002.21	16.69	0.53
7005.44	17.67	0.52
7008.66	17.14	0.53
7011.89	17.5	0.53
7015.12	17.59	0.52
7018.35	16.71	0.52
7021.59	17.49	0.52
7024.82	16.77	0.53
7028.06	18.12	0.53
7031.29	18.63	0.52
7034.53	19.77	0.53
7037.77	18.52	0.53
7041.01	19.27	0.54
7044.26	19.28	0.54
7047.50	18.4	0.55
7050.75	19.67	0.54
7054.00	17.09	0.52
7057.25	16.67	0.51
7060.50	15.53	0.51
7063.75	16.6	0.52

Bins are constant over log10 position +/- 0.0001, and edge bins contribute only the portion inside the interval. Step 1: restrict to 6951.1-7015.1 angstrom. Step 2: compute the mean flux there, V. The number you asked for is 17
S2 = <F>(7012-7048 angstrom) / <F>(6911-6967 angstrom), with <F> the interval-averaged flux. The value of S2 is 1.1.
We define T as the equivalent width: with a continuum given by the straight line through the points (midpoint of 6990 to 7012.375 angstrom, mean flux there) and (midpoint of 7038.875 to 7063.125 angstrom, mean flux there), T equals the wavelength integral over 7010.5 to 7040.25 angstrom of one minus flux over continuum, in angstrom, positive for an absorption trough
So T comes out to -0.6 angstrom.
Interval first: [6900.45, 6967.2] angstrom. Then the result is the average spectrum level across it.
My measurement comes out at 16.2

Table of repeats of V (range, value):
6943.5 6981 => 16.6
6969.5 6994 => 16.6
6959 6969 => 17.5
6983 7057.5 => 17.8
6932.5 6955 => 16.7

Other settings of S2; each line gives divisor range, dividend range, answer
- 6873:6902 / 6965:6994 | 1.12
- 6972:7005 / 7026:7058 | 1.11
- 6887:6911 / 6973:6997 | 1.11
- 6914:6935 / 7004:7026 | 1.11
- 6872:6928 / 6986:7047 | 1.18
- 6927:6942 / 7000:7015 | 1.03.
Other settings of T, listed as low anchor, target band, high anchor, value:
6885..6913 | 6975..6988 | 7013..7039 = 0.48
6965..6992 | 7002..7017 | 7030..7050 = 0.41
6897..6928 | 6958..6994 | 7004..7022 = -0.61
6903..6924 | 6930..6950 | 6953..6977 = -1.01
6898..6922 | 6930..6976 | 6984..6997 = -1.68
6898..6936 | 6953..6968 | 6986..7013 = -0.49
